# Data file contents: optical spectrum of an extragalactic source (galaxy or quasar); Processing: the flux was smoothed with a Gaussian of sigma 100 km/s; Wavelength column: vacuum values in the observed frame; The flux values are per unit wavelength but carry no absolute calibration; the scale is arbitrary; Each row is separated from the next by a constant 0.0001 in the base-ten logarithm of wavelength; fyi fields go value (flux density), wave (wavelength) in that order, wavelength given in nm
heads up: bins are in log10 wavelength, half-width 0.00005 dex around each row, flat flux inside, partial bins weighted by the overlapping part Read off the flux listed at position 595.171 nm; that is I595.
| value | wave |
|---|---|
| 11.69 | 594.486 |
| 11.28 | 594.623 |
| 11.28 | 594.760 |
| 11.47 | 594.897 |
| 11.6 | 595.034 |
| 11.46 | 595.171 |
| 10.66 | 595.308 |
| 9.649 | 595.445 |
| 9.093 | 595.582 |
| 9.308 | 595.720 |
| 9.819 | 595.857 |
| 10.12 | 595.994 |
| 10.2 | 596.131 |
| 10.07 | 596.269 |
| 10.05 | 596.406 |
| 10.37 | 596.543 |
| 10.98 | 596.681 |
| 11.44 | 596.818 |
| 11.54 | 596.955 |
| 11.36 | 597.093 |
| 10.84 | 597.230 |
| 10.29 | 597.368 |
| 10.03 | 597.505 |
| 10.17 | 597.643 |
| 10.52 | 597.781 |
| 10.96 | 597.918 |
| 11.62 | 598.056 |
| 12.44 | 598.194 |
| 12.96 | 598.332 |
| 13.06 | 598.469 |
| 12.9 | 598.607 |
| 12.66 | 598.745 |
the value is 11.46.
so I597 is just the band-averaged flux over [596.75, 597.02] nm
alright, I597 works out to 11.5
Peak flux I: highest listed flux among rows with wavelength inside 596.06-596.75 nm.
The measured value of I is 10.98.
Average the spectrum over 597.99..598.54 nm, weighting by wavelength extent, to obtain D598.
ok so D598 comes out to 12.5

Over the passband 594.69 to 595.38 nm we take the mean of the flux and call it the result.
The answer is 11.3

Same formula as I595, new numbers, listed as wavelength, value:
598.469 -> 13.06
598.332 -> 12.96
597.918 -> 10.96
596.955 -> 11.54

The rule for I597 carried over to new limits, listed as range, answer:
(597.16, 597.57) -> 10.4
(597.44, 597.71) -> 10.1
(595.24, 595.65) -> 9.81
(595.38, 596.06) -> 9.59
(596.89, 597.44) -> 11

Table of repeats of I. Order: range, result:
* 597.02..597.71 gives 11.36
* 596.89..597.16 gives 11.54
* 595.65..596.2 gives 10.2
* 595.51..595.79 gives 9.308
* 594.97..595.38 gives 11.6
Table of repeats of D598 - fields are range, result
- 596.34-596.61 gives 10.2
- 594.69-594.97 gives 11.4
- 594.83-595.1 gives 11.5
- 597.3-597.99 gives 10.4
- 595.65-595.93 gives 9.56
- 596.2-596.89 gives 10.6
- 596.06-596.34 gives 10.1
